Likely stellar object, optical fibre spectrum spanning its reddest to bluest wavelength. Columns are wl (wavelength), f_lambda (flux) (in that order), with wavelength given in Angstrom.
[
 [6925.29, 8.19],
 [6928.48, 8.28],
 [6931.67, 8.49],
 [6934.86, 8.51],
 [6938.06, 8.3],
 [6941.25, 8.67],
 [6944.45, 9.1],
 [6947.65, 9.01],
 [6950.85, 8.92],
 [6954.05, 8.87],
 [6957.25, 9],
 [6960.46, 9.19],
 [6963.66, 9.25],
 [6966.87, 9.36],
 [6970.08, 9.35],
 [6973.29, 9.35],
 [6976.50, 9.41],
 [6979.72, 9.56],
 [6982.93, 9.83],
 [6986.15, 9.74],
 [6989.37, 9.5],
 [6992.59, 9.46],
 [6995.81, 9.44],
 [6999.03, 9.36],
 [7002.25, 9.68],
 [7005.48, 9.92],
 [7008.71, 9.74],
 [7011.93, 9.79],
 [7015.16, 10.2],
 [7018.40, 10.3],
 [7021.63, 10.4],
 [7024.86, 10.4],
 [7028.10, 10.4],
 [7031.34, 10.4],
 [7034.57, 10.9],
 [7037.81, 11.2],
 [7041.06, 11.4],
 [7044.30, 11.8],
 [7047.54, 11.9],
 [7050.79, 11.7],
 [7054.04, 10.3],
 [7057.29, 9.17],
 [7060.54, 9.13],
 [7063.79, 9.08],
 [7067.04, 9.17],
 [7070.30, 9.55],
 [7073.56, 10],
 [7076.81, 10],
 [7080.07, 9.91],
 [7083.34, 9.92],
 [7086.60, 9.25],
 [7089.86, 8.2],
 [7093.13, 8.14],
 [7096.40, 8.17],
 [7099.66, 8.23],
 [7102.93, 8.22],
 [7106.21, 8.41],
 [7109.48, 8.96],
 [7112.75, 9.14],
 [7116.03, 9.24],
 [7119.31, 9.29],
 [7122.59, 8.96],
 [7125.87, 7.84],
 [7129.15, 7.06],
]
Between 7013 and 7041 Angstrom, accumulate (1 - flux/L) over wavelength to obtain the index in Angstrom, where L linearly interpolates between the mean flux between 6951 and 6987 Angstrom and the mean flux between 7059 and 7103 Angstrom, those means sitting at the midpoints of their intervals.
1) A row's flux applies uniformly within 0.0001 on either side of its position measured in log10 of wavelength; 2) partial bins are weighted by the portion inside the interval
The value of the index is -4.1 Angstrom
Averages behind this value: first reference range 9.33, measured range 10.6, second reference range 9.1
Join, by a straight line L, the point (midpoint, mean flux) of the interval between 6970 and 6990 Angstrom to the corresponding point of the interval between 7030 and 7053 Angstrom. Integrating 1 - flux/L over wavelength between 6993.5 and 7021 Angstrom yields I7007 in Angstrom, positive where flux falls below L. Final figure 1.4 Angstrom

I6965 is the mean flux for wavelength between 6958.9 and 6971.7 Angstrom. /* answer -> 9.29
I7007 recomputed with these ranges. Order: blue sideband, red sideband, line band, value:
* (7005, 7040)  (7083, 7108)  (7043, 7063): -2.0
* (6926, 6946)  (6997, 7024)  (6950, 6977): -0.4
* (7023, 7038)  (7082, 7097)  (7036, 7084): -3.0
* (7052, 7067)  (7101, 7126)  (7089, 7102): 1.2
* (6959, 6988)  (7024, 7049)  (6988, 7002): 0.8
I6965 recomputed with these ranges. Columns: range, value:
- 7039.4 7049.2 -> 11.7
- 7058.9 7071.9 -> 9.23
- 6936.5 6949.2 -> 8.77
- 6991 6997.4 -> 9.45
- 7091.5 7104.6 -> 8.19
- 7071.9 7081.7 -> 9.97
